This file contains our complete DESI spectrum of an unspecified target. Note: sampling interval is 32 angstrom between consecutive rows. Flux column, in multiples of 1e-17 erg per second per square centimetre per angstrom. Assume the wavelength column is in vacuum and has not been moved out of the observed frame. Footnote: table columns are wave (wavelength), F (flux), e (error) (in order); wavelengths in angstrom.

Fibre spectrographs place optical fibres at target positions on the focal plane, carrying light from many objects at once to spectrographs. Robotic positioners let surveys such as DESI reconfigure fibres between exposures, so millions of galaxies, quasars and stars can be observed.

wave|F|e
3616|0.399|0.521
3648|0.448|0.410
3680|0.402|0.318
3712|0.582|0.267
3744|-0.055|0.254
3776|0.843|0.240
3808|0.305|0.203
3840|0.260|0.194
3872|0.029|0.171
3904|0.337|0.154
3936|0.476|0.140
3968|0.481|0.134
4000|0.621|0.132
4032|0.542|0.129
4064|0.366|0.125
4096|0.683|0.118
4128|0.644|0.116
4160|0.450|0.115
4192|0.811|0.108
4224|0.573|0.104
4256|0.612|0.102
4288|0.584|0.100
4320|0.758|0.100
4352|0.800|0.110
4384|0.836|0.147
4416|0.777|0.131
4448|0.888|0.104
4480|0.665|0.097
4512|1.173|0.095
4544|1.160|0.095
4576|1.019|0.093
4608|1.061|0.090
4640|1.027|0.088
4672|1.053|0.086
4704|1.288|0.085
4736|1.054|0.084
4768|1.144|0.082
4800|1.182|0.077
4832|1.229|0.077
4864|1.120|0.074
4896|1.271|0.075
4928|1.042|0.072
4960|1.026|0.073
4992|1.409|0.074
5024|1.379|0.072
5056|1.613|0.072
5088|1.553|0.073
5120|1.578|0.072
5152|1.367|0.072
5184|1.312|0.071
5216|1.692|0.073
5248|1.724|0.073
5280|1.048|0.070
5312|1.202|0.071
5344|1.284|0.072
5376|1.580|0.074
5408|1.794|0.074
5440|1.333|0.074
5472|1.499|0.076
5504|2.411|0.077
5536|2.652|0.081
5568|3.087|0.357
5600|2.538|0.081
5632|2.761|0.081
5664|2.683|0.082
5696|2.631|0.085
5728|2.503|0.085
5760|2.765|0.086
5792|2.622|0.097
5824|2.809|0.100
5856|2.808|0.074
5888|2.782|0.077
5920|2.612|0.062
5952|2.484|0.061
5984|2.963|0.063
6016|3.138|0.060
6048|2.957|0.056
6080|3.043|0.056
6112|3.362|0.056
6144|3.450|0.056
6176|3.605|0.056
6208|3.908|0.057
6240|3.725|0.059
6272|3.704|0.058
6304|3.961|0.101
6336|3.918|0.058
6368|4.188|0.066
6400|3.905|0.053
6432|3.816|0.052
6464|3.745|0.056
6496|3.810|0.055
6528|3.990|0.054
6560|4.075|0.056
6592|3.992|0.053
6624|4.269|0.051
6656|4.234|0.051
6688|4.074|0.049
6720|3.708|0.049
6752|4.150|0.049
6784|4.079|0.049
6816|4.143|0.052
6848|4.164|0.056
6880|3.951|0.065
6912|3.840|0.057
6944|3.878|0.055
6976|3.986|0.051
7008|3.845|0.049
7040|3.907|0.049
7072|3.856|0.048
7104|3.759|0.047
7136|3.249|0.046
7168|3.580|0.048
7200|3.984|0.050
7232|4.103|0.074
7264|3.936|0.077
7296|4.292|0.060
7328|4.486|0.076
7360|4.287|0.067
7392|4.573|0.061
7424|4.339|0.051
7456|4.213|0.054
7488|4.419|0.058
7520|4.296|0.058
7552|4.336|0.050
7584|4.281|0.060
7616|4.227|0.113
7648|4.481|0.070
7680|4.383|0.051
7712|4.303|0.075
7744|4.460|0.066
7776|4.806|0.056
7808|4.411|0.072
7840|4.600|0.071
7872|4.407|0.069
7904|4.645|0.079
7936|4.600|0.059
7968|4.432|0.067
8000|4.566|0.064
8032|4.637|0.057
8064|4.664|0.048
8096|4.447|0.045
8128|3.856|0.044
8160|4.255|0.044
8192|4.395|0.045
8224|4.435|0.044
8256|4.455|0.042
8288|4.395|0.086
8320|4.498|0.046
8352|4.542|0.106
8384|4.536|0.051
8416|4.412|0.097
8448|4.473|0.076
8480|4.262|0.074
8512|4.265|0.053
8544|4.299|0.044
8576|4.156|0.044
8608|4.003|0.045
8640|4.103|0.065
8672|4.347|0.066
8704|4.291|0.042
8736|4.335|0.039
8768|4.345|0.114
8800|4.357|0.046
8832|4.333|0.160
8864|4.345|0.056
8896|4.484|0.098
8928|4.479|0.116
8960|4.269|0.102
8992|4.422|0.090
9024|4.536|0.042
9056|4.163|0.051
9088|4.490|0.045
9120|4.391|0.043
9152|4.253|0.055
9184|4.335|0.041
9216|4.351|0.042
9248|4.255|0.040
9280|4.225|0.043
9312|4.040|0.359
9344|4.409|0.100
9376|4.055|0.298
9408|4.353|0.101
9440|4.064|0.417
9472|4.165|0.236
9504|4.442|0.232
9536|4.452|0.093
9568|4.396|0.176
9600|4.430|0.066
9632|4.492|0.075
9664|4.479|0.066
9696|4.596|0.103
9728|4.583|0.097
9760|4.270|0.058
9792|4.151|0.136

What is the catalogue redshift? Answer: 0.380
